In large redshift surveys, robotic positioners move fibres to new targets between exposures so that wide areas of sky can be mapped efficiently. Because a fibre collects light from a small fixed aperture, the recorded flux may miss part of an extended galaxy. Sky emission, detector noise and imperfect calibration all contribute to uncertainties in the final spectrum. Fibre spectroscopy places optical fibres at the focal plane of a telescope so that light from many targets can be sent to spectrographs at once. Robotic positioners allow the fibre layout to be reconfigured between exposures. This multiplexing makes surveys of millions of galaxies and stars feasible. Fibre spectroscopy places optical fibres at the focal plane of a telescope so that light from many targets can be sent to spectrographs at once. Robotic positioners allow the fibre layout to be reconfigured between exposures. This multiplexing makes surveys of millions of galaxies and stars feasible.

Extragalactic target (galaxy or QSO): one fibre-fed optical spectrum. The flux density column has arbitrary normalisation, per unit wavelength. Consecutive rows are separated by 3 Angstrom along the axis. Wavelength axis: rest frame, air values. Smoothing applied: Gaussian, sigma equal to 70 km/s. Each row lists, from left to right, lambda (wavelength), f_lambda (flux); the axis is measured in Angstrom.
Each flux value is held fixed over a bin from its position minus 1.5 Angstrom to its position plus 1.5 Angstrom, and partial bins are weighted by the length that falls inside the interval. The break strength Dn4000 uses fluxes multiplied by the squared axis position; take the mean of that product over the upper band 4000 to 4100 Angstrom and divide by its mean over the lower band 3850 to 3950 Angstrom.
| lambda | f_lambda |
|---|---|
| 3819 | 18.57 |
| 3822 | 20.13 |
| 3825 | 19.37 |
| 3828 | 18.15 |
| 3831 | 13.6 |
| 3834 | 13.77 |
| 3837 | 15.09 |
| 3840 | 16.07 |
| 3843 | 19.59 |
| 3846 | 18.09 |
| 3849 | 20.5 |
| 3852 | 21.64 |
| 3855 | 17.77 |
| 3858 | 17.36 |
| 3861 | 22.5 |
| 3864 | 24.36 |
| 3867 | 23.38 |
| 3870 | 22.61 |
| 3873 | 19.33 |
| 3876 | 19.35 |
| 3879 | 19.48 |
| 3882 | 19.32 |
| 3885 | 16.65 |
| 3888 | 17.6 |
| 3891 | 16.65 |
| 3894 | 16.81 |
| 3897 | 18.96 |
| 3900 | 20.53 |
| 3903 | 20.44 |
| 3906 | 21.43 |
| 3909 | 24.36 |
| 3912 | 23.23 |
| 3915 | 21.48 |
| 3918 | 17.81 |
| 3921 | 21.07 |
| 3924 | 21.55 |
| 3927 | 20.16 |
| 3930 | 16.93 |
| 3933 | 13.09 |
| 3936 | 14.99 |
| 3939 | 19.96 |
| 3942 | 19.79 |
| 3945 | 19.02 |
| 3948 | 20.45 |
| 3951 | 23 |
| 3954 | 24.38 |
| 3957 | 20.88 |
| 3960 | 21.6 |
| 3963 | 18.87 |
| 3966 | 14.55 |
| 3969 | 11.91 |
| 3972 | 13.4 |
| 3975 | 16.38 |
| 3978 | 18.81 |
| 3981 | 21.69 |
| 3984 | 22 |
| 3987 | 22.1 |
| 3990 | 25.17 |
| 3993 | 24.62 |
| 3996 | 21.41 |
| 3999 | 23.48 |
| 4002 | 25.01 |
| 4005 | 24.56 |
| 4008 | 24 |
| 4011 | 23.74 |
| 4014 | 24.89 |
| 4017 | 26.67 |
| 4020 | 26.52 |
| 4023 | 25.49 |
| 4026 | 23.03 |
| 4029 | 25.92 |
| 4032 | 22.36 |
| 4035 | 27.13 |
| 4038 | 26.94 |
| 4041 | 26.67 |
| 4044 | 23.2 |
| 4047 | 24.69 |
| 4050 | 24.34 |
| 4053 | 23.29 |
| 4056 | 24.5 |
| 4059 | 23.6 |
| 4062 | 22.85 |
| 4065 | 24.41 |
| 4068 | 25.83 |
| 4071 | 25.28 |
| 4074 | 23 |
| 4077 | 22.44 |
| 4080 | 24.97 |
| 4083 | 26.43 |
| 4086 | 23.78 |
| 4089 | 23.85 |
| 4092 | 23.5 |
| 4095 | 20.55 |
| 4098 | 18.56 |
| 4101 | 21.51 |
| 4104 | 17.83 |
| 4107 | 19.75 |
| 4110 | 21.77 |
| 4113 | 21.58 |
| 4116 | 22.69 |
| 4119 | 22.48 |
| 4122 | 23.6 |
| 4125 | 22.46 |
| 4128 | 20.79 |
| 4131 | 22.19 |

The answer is 1.3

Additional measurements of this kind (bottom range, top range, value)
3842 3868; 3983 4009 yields 1.24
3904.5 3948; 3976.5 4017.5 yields 1.23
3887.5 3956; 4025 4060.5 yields 1.33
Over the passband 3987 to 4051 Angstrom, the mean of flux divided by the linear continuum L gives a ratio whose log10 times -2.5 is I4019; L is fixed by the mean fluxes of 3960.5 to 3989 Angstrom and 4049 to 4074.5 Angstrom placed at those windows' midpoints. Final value -0.17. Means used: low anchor 18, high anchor 24.2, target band 24.7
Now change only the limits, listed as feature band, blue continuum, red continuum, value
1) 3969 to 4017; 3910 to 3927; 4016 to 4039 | 0.105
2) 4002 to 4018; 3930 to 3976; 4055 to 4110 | -0.219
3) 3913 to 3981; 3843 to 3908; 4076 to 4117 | 0.098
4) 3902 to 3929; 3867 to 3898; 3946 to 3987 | -0.119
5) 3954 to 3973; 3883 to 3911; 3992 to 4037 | 0.258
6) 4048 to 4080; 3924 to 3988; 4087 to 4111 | -0.176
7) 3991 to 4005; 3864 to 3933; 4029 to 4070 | -0.035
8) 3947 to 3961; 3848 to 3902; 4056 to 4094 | -0.034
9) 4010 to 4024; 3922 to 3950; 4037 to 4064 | -0.127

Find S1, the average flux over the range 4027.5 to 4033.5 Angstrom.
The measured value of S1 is 24.1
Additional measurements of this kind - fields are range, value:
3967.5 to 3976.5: 13.9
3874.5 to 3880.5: 19.4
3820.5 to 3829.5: 19.2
